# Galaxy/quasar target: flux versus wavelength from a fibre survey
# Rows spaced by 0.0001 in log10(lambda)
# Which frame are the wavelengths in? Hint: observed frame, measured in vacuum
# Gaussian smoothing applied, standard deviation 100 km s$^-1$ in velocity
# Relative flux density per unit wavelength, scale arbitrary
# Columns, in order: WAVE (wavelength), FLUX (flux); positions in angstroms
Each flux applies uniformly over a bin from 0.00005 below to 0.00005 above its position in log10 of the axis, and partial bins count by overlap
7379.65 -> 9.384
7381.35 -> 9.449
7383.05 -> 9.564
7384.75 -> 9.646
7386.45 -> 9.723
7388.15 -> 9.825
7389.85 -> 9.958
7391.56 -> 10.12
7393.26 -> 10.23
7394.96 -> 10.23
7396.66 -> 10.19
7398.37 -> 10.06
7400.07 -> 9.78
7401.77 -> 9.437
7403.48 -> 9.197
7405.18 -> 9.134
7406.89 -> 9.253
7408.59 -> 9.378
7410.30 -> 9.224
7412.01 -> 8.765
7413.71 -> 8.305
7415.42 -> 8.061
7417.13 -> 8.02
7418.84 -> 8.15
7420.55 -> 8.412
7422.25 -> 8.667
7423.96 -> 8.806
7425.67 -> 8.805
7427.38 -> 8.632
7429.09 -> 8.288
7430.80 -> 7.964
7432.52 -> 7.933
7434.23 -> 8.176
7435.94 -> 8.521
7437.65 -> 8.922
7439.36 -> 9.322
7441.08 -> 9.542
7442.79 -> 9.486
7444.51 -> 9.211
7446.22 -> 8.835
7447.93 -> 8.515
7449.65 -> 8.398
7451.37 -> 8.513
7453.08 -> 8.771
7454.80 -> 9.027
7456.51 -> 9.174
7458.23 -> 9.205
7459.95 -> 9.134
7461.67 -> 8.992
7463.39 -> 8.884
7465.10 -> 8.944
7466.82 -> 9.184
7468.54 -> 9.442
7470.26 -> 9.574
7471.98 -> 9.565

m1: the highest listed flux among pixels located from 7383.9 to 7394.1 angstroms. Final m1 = 10.23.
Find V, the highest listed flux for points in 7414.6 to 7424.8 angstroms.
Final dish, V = 8.806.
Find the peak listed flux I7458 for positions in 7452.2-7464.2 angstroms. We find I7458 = 9.205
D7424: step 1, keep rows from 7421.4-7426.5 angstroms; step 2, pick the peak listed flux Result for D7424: 8.806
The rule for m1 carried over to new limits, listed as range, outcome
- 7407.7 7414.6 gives 9.378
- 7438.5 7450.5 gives 9.542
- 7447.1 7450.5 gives 8.515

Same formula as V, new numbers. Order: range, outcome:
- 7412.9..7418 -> 8.305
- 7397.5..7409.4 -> 10.06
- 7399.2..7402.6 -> 9.78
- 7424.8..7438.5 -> 8.922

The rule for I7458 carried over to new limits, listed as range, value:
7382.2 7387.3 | 9.723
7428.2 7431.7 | 8.288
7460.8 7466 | 8.992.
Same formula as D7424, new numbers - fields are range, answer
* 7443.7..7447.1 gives 9.211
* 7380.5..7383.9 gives 9.564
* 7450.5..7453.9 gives 8.771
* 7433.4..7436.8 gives 8.521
